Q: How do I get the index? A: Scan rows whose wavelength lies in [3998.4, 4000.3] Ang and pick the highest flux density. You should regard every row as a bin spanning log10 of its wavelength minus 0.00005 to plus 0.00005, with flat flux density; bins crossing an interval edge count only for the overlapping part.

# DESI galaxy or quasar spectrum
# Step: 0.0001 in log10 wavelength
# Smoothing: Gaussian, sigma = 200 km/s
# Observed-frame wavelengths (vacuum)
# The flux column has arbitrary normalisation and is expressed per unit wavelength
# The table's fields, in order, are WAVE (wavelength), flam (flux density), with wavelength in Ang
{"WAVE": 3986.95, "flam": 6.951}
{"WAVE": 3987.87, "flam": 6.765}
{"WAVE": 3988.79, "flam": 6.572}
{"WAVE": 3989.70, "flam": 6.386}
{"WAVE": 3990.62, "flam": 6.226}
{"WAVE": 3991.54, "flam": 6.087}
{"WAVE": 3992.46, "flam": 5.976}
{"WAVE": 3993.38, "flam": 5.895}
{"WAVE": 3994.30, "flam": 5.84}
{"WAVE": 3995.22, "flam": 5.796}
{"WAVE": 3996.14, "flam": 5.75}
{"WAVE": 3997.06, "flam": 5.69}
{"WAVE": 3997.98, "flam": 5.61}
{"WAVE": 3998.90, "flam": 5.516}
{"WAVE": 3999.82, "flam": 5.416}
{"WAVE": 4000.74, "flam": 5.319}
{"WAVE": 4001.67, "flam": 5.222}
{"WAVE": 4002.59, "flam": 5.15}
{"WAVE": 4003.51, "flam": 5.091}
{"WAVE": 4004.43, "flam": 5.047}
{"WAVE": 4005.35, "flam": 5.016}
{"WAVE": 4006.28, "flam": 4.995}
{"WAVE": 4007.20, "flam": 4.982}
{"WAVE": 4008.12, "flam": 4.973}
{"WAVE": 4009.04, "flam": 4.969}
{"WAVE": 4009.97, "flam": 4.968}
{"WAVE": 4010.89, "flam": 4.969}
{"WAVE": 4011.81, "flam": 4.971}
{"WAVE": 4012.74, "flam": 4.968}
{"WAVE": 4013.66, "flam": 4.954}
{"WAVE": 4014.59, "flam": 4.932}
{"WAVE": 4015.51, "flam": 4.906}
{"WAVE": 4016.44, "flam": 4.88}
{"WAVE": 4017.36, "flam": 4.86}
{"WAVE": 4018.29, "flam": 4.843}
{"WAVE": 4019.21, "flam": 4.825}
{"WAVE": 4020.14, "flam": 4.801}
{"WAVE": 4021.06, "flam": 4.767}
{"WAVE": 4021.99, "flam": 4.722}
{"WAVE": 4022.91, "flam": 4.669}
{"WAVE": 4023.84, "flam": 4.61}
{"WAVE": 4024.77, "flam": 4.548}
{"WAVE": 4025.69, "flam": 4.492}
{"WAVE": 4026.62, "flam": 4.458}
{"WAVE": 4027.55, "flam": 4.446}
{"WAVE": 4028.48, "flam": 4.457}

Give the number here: 5.516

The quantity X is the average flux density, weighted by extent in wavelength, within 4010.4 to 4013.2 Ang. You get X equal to 4.97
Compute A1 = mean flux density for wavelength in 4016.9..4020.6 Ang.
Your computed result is 4.83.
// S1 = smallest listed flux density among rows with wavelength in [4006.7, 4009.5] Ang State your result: 4.969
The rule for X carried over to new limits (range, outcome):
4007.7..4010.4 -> 4.96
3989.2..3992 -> 6.25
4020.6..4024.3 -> 4.69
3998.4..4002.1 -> 5.36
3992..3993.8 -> 5.93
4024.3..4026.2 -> 4.52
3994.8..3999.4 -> 5.67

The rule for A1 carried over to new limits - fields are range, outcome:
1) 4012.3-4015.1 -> 4.96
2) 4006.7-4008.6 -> 5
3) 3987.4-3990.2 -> 6.58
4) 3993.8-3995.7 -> 5.82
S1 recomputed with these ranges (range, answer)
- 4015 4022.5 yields 4.722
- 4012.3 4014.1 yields 4.954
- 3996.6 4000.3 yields 5.416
